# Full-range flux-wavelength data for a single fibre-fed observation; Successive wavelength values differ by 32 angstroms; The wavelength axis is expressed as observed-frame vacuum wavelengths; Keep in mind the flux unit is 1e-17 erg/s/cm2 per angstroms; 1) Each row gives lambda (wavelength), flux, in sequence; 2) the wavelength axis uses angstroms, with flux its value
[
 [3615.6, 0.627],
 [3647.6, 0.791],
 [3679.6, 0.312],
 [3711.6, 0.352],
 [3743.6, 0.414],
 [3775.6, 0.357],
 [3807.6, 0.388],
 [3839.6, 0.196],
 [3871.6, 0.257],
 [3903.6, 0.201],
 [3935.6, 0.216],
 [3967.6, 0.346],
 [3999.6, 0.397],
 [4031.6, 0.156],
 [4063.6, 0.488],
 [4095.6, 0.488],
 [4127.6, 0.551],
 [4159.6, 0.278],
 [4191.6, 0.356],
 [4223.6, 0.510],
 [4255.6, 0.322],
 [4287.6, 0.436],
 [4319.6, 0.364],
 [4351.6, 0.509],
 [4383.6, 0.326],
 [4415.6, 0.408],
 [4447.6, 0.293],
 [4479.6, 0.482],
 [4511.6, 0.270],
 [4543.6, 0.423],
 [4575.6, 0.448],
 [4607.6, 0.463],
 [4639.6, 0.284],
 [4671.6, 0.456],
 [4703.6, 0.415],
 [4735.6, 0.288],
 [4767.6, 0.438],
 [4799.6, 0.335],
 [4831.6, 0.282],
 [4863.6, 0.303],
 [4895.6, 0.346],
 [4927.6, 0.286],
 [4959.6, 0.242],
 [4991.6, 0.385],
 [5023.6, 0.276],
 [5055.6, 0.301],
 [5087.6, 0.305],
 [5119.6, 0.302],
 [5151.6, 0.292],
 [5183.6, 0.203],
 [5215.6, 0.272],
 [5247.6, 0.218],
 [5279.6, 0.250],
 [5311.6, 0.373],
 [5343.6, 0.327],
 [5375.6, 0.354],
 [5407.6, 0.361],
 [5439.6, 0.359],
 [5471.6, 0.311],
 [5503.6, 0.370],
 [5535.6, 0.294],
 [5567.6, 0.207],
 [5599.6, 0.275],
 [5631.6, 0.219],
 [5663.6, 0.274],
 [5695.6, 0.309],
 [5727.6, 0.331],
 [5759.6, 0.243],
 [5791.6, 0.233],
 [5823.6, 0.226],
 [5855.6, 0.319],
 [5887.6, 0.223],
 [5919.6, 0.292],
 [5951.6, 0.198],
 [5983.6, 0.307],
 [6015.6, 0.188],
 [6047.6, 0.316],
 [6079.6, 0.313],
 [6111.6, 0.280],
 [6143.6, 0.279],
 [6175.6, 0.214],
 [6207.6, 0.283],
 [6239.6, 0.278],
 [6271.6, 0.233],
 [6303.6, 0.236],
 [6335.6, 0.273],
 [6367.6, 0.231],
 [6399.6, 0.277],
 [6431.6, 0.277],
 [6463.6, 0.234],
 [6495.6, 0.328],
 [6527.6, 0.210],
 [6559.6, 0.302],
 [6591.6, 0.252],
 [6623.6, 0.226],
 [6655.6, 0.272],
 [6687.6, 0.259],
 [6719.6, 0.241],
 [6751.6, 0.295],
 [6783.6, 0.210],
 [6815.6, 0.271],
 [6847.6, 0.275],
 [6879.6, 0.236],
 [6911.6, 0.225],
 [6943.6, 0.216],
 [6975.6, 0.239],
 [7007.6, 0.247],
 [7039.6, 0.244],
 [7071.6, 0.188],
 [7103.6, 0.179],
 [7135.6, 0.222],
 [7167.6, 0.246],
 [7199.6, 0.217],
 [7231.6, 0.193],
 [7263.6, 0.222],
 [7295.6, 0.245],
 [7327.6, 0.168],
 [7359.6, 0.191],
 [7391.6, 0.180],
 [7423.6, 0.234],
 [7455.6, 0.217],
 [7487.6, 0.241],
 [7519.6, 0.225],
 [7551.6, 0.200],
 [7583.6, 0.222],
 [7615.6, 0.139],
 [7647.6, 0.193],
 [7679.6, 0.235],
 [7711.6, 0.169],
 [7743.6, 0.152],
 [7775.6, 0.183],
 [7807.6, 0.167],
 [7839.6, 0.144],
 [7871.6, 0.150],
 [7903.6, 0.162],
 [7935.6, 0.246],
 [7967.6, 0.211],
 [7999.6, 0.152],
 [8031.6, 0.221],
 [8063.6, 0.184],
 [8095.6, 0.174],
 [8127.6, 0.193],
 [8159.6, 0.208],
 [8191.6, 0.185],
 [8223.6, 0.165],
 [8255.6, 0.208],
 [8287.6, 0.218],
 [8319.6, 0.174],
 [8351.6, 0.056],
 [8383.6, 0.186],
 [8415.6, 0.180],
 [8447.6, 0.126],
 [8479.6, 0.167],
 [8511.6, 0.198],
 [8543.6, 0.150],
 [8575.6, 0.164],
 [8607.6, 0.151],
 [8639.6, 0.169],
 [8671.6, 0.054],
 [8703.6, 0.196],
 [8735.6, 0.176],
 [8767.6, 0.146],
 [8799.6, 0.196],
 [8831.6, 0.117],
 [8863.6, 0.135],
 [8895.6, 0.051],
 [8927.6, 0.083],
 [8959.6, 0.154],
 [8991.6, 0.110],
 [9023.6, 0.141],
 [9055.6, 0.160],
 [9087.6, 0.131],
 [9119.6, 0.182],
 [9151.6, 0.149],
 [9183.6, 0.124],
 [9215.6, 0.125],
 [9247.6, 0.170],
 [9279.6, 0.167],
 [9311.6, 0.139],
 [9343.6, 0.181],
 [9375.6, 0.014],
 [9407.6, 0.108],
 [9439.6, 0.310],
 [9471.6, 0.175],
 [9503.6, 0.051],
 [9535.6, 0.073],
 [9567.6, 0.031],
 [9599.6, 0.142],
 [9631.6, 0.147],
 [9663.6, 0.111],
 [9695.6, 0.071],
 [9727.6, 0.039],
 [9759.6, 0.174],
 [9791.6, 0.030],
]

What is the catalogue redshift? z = 1.108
